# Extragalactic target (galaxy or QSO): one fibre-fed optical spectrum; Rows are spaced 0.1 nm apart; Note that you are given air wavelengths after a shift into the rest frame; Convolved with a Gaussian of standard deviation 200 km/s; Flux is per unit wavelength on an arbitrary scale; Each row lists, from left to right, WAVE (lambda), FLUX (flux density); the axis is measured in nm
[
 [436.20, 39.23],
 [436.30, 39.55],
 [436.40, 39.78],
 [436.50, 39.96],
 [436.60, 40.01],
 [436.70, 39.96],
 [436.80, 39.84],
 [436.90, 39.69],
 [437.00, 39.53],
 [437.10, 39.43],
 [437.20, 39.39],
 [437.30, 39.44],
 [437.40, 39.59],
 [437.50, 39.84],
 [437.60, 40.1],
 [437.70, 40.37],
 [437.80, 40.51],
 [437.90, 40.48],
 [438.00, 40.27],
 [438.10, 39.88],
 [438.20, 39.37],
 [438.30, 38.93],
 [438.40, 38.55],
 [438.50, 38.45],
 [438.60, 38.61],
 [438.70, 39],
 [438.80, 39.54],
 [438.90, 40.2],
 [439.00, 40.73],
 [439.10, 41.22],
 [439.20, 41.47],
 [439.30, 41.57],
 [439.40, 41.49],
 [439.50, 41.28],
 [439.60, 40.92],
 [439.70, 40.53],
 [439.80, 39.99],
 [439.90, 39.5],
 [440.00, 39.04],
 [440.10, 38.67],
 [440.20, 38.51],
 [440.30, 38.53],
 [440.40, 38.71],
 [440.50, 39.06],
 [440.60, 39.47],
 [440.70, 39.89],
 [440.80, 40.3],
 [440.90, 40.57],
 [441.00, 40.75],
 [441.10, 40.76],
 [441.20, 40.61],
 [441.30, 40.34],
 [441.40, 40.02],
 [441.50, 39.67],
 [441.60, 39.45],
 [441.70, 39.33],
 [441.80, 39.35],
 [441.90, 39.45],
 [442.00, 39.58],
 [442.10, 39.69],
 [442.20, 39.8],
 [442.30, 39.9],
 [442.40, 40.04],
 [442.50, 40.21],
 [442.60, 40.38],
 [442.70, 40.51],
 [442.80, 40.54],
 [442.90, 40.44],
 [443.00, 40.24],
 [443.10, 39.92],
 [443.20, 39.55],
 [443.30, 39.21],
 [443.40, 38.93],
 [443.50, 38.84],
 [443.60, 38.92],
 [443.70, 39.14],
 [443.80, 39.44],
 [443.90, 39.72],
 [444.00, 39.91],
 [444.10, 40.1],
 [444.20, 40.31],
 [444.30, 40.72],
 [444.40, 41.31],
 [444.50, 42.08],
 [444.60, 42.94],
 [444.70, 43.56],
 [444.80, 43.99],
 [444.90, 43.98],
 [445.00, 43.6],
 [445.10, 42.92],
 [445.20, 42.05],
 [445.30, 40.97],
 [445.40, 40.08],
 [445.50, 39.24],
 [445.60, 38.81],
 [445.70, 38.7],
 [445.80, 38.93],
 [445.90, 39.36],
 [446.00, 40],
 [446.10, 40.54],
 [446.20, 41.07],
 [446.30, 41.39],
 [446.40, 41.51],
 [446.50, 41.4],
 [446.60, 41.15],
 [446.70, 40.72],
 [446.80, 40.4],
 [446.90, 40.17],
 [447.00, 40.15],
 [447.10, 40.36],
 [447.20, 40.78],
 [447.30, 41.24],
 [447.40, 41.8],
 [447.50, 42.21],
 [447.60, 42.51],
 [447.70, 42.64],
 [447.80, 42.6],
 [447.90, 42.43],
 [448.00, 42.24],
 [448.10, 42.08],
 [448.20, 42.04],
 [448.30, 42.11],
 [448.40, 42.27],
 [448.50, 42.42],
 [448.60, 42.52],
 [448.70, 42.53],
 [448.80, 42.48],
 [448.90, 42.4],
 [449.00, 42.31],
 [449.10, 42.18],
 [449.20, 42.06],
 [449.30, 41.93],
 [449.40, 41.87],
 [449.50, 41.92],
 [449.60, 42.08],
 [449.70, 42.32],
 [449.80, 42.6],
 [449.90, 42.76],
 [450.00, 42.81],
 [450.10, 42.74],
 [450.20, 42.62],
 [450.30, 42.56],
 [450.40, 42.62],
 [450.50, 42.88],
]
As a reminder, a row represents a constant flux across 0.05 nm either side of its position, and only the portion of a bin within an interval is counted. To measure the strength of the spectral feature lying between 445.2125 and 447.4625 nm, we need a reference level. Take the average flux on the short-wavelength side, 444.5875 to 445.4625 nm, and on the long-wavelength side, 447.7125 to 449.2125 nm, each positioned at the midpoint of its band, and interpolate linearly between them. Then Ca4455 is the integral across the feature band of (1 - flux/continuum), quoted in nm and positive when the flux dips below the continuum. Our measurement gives 0.11 nm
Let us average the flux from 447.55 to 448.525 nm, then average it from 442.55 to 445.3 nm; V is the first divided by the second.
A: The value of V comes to 1.04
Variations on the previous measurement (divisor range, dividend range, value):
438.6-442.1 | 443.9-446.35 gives 1.03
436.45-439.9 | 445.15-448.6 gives 1.03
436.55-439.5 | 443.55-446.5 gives 1.02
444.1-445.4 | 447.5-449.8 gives 1.00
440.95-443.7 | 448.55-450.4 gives 1.06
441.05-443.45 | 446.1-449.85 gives 1.05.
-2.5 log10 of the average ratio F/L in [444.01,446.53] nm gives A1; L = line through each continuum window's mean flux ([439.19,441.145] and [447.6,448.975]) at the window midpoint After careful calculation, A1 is 0.01 mag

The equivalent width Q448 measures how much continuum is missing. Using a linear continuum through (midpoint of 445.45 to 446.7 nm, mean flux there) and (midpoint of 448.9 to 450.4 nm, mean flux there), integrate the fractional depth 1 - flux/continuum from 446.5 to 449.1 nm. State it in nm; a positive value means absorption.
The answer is -0.03 nm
